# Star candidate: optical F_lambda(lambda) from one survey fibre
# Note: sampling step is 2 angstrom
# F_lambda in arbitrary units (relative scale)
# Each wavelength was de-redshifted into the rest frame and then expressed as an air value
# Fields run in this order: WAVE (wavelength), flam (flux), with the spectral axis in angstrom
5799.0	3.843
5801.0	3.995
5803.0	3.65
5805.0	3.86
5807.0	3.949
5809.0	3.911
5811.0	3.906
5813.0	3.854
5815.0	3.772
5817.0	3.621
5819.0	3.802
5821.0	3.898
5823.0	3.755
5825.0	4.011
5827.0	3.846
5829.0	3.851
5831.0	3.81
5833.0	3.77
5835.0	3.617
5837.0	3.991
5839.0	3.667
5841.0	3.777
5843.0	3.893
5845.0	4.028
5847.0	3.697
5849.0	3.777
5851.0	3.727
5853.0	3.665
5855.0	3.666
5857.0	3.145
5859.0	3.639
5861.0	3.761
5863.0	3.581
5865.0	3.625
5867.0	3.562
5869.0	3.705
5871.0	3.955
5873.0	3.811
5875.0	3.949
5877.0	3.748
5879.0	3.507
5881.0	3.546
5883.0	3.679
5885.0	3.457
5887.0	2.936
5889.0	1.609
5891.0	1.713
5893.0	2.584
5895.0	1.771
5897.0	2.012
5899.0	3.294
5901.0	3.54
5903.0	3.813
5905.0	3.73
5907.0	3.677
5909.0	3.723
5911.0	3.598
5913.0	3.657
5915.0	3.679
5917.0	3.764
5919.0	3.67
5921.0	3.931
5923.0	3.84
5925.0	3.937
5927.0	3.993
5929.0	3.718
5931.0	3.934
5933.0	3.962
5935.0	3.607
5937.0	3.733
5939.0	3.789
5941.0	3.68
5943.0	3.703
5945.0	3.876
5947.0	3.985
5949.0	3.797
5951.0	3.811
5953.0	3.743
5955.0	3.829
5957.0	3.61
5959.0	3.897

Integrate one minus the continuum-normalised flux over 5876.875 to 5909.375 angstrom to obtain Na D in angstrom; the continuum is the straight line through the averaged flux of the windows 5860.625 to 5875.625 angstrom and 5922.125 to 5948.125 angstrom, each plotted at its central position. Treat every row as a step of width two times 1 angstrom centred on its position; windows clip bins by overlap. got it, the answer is 6.2 angstrom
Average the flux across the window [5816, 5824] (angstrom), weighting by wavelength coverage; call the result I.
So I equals 3.77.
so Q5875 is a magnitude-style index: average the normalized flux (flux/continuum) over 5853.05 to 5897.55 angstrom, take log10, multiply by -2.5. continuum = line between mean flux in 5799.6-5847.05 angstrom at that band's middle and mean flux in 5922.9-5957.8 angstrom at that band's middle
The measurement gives 0.177 mag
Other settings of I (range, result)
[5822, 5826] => 3.88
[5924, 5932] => 3.9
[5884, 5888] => 3.2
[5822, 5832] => 3.85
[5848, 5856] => 3.71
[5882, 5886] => 3.57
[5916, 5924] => 3.8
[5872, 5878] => 3.84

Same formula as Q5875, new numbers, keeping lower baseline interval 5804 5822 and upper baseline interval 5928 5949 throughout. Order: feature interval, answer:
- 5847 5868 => 0.06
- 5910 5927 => 0.01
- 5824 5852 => 0.00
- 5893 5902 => 0.40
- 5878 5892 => 0.29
